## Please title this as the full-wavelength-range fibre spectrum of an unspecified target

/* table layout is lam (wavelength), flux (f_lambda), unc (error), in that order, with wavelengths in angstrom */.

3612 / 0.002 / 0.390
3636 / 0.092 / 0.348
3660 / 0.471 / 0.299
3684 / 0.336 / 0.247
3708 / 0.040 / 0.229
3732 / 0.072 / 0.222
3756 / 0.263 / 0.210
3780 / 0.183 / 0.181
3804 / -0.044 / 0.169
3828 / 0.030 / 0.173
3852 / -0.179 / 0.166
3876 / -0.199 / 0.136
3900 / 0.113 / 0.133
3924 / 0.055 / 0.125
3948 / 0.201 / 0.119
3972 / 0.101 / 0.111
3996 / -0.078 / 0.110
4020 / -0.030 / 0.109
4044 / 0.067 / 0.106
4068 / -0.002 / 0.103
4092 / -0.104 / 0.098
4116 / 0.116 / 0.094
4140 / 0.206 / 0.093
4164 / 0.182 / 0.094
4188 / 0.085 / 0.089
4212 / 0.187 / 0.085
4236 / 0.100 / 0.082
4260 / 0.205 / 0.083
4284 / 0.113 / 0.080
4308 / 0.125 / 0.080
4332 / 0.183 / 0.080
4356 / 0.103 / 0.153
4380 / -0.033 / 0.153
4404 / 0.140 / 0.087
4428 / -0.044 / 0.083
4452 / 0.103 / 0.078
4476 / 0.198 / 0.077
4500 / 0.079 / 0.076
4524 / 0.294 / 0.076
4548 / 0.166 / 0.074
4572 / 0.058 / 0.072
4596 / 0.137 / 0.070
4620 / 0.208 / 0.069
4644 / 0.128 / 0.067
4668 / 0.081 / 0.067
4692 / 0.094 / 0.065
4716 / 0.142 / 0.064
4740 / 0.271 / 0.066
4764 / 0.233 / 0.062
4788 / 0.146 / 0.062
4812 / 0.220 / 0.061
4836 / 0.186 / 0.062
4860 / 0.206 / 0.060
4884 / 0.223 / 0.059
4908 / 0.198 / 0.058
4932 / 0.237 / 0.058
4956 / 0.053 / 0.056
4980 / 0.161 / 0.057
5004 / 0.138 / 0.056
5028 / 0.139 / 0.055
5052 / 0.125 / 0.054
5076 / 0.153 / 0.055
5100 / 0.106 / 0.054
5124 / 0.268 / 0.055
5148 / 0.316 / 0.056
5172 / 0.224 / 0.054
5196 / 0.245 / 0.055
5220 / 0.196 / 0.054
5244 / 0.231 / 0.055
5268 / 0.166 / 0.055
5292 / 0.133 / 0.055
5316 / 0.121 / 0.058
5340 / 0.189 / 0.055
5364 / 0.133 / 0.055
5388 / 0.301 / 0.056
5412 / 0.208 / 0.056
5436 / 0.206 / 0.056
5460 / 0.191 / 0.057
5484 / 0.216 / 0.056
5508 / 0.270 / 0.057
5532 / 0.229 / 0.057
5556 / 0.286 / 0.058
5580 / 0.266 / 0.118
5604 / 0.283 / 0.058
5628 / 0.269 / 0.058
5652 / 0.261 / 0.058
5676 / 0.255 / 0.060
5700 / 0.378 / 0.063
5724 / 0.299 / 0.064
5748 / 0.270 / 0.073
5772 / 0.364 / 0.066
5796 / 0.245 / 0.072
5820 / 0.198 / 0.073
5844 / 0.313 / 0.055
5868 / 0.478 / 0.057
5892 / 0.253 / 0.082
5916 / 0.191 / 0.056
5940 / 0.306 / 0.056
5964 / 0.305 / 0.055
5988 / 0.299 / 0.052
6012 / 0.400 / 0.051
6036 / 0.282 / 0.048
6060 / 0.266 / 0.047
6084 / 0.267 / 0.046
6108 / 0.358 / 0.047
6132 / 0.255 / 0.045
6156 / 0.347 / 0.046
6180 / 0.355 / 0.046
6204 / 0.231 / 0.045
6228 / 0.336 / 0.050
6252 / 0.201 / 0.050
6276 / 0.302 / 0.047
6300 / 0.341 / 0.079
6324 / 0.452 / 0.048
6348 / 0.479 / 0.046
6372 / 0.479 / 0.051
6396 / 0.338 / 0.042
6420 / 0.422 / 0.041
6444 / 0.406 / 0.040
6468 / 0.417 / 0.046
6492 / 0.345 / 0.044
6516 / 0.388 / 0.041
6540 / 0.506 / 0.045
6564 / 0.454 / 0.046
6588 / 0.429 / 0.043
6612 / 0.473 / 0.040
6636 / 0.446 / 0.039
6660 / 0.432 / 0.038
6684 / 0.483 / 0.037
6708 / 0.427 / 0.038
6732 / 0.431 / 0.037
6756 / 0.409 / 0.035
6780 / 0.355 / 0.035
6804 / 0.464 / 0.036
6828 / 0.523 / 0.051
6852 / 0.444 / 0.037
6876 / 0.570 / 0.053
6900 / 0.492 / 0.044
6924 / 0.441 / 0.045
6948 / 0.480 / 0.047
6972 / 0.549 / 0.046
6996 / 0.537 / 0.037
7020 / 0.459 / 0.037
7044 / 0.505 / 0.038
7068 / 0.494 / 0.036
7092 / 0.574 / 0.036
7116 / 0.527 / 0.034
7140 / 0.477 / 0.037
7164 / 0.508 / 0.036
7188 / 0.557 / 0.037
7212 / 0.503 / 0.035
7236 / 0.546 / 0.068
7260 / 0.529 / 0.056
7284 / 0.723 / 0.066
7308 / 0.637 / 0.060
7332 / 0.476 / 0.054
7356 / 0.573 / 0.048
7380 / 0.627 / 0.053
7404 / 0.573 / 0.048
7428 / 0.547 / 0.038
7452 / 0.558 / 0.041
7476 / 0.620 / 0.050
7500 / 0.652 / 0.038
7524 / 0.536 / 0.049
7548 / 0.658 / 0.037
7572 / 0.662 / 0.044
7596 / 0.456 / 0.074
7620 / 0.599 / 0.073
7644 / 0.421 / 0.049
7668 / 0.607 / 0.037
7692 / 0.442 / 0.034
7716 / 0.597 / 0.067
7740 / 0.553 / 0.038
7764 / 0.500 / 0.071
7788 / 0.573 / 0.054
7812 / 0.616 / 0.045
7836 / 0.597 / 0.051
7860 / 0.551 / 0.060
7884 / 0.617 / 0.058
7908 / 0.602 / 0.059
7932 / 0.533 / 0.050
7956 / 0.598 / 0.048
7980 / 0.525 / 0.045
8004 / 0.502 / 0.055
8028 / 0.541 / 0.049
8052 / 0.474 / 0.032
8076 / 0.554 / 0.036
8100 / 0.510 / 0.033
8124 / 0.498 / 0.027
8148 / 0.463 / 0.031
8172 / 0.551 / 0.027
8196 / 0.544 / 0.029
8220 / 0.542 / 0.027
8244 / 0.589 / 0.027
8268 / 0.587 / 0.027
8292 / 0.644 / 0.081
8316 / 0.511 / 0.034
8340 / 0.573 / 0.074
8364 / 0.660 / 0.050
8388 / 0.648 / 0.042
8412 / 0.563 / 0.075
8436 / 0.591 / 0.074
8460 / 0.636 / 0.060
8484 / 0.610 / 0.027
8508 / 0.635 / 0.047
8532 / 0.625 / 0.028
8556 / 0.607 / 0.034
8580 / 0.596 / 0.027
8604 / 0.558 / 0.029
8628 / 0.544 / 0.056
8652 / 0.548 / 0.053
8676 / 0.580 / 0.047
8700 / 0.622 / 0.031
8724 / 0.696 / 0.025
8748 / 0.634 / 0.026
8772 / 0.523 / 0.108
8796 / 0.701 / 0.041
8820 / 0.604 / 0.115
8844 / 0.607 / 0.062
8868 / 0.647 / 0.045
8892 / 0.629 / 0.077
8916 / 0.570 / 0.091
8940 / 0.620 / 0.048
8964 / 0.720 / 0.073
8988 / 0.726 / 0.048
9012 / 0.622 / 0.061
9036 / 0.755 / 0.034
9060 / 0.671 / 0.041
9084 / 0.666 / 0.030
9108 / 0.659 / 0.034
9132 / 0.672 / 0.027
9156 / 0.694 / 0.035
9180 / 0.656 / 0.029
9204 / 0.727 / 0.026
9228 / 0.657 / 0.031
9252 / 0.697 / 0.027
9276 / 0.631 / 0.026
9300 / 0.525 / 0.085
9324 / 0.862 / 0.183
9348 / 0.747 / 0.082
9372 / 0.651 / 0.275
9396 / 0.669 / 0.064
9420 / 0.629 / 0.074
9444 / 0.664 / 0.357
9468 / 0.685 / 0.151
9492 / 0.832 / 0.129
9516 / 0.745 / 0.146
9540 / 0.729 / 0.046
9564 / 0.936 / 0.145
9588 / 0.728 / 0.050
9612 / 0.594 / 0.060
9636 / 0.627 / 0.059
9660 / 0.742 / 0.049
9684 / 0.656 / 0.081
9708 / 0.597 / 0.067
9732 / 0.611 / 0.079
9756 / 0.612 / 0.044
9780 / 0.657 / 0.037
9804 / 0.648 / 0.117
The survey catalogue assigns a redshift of 0.58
